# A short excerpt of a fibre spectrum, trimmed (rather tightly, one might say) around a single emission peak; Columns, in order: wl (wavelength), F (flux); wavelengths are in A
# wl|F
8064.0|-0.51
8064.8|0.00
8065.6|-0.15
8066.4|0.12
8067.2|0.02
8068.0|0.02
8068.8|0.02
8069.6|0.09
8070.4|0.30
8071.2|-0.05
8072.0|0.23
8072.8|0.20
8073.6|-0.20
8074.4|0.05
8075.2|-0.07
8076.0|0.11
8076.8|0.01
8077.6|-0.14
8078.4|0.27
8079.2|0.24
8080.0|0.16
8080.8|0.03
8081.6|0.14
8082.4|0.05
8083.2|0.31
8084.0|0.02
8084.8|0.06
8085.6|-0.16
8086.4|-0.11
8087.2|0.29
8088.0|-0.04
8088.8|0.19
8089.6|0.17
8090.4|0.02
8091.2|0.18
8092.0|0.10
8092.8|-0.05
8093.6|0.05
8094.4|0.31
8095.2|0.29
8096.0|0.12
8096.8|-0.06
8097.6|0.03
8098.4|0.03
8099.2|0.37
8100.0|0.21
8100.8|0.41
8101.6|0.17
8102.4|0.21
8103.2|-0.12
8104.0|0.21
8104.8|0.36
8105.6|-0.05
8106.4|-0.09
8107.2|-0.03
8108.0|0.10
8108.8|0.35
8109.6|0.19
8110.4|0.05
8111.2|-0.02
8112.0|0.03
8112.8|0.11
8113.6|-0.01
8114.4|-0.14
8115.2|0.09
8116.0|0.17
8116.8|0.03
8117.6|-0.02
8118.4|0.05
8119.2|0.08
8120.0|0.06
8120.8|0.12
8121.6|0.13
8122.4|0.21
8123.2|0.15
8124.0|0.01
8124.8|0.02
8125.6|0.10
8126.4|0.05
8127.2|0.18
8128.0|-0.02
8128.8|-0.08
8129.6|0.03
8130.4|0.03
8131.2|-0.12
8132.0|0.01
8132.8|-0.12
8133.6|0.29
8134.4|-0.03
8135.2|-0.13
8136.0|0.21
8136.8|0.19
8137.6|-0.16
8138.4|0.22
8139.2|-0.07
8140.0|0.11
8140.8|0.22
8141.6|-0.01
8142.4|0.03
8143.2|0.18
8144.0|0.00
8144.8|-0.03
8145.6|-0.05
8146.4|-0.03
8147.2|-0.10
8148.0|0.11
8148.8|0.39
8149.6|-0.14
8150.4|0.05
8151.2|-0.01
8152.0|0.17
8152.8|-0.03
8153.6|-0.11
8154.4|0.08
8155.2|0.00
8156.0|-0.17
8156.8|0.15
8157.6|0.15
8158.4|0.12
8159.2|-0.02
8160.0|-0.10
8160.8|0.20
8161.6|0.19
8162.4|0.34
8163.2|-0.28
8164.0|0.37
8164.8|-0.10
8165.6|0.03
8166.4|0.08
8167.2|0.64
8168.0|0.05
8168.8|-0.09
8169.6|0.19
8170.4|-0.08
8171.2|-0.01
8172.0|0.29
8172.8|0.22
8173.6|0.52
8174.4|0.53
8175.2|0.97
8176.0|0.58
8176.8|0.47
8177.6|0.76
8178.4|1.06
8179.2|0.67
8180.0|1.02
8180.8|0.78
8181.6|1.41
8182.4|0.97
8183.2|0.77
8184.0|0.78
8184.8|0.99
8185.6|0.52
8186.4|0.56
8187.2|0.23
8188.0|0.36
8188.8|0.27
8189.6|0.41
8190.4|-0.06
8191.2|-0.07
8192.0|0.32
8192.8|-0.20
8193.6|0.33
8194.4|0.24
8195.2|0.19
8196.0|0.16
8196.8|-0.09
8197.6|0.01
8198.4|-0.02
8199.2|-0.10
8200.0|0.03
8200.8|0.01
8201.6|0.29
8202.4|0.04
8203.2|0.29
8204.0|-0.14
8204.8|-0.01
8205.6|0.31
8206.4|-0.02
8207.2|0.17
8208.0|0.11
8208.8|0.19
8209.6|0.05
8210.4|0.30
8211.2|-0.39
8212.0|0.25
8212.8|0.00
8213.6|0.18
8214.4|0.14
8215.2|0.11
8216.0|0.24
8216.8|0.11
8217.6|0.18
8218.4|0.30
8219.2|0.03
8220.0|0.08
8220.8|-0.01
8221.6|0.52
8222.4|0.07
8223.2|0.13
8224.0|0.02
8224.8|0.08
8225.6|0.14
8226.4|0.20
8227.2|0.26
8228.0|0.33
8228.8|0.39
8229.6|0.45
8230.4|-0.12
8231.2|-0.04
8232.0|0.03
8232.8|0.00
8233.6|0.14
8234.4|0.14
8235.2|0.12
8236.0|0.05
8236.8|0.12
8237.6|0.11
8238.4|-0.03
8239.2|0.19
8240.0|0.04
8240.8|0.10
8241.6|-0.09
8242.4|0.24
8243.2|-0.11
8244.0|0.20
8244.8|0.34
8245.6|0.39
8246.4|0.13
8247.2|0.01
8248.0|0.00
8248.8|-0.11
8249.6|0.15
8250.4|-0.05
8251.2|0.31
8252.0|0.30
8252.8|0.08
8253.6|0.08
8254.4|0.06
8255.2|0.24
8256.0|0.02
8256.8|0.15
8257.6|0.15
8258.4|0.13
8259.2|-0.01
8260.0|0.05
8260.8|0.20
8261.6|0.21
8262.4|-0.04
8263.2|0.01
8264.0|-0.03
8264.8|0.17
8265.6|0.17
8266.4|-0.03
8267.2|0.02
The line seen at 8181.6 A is [O II]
